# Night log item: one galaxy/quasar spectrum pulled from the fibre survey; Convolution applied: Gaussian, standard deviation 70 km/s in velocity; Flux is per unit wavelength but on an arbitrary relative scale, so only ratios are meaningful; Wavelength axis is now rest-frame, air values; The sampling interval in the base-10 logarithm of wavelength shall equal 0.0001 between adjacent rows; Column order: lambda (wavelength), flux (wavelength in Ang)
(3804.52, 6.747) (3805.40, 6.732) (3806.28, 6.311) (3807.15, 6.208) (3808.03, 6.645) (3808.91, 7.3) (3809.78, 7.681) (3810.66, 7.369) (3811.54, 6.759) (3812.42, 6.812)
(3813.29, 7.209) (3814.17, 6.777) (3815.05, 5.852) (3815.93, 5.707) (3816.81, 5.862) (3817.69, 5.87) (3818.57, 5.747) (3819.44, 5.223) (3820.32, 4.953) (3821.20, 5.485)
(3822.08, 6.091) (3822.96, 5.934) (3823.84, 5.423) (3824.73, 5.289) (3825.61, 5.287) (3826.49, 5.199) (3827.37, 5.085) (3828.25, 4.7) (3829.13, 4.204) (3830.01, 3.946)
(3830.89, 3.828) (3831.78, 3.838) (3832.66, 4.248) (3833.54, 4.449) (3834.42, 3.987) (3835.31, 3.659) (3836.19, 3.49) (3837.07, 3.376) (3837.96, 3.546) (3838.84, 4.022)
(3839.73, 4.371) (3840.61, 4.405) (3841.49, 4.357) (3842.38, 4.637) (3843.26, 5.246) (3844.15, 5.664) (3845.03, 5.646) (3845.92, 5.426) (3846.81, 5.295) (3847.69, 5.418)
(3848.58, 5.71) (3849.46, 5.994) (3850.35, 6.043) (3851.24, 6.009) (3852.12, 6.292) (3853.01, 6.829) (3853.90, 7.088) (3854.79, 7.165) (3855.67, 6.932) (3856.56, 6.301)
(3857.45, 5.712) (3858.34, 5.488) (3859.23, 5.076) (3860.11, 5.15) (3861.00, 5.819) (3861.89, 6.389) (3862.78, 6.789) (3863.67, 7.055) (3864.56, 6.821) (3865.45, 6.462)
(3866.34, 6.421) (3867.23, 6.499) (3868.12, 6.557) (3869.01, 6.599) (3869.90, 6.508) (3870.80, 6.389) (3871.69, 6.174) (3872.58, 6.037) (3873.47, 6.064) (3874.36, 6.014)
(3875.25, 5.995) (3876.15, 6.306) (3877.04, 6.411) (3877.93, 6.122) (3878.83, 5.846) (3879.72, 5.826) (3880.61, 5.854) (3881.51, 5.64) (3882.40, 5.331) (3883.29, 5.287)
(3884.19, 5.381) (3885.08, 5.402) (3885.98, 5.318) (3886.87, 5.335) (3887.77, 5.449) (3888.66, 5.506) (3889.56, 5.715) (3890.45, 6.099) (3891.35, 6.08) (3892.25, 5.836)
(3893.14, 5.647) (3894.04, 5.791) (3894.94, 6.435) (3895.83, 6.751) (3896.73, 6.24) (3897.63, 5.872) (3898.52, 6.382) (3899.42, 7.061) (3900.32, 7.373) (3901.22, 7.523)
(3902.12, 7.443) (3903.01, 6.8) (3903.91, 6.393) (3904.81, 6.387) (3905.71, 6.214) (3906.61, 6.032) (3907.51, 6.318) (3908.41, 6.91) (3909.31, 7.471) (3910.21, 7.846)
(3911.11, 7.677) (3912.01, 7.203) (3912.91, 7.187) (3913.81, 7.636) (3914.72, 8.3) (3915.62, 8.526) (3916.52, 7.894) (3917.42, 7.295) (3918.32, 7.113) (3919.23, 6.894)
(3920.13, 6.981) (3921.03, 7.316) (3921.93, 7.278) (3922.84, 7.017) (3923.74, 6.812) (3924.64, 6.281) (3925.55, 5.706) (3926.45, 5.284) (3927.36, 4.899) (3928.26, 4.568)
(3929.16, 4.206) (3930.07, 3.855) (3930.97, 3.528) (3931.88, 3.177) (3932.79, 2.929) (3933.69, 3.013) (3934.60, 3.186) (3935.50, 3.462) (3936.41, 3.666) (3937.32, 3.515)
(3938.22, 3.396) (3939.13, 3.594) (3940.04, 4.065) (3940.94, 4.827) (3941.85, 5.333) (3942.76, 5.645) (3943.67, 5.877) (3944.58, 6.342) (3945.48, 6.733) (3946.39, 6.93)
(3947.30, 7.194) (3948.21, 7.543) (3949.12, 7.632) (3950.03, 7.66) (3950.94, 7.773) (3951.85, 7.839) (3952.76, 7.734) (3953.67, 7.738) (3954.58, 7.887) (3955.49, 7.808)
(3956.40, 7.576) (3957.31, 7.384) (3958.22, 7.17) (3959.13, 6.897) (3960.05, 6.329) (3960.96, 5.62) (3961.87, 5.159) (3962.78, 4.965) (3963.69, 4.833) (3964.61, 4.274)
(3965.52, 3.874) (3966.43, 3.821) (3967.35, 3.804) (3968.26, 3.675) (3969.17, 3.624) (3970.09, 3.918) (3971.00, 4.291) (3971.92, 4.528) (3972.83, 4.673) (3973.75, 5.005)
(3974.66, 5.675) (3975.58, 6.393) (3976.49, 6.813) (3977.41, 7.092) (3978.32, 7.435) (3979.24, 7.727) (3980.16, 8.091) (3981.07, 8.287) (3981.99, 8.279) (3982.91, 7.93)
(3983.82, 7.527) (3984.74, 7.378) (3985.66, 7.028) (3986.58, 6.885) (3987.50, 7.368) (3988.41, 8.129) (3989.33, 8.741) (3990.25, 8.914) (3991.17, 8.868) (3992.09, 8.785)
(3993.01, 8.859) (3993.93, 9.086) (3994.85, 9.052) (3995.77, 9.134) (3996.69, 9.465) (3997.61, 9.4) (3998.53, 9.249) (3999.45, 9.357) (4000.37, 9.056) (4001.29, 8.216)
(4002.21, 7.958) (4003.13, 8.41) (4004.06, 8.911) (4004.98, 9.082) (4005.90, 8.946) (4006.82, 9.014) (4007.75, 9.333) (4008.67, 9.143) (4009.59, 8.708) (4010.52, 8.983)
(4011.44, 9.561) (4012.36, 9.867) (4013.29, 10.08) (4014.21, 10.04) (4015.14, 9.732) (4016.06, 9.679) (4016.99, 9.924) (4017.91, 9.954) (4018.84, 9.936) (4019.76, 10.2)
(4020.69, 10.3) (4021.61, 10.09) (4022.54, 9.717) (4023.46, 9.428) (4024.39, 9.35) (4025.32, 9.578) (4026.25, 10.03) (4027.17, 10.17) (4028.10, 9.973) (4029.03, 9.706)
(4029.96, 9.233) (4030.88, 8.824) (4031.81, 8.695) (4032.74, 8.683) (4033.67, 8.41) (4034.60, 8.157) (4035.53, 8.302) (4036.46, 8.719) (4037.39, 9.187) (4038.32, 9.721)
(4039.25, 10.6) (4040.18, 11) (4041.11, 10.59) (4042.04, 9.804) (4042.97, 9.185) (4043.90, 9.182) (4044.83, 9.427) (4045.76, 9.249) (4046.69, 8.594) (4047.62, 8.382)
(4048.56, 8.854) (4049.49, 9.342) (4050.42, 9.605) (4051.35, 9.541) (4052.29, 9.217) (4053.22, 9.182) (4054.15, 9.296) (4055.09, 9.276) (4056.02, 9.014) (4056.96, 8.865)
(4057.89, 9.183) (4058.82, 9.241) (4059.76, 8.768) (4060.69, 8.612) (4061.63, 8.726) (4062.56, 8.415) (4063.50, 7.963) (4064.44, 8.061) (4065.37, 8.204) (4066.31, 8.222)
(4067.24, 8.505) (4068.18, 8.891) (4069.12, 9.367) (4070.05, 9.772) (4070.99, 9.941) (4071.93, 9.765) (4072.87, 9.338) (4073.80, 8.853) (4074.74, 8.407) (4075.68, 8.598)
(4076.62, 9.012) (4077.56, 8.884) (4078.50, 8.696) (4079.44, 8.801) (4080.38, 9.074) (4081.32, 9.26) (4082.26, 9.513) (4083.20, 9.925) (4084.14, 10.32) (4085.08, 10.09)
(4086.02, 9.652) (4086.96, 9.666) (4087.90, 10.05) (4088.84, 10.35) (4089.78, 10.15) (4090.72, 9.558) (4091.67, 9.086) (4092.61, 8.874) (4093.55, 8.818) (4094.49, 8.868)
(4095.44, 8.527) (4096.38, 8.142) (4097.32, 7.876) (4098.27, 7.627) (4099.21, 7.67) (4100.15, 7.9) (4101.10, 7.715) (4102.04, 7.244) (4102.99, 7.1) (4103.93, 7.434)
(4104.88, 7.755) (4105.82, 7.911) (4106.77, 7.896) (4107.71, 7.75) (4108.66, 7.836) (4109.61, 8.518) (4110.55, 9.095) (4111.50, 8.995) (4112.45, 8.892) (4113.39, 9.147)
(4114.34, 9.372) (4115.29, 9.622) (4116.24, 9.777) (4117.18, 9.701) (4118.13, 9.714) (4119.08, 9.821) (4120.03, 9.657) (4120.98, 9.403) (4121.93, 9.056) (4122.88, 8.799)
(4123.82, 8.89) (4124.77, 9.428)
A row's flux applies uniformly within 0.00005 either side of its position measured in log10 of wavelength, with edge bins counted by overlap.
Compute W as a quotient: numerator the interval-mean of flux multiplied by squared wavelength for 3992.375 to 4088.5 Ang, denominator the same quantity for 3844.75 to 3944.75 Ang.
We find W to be 1.7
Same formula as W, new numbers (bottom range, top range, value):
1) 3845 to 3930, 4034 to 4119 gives 1.56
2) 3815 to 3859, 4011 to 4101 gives 1.98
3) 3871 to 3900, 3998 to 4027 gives 1.70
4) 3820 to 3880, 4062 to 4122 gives 1.81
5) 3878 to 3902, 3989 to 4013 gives 1.59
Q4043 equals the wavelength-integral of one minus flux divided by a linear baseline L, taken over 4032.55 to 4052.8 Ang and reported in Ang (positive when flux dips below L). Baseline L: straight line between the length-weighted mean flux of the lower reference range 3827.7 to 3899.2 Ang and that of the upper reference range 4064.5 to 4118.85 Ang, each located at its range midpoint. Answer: -2.7 Ang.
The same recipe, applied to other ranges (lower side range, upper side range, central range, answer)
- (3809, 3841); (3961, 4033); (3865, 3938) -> 4.2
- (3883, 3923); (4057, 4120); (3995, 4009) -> -2.1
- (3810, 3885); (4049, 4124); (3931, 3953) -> 5.2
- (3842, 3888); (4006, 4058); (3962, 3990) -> 7.5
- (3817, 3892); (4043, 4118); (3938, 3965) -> 2.4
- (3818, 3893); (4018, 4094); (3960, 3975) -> 6.1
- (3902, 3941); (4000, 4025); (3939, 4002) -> 7.3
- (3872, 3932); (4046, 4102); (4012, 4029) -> -3.7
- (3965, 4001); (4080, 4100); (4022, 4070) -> -4.8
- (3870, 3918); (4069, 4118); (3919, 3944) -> 7.4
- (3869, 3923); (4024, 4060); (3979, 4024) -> -2.2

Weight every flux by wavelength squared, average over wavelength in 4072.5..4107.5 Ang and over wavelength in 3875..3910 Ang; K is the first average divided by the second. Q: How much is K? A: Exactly 1.57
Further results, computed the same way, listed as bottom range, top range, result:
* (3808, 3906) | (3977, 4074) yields 1.70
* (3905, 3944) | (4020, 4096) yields 1.73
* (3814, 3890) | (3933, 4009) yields 1.30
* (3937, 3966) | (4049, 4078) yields 1.54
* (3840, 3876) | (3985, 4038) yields 1.64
